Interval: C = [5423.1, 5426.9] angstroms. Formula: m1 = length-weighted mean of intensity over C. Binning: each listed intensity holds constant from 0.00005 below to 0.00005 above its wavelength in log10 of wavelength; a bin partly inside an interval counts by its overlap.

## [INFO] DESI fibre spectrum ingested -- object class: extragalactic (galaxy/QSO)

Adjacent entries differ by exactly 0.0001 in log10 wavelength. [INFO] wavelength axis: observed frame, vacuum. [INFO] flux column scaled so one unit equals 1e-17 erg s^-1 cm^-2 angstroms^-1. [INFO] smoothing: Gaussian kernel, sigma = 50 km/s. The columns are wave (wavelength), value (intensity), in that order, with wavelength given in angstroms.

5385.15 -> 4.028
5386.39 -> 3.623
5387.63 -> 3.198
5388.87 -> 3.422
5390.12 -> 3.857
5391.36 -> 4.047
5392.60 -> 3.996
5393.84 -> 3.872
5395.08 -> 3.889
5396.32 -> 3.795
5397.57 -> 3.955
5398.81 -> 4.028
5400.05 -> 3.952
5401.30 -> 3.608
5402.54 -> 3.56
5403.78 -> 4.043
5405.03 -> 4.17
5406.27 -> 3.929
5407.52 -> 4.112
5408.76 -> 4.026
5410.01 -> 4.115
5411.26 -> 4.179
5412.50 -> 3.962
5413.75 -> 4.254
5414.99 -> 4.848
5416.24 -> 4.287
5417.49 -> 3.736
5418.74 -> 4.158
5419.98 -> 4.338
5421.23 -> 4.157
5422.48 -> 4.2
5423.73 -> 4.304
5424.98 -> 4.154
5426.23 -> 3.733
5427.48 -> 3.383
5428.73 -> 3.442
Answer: 4.05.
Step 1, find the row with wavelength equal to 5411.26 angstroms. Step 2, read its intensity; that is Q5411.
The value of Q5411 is 4.179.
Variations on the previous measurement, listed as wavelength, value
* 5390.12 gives 3.857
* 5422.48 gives 4.2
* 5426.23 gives 3.733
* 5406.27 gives 3.929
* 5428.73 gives 3.442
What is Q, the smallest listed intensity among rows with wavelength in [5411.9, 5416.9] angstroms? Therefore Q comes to 3.962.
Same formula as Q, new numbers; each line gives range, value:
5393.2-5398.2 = 3.795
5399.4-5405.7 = 3.56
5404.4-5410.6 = 3.929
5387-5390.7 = 3.198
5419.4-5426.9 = 3.733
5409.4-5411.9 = 4.115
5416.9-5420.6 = 3.736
